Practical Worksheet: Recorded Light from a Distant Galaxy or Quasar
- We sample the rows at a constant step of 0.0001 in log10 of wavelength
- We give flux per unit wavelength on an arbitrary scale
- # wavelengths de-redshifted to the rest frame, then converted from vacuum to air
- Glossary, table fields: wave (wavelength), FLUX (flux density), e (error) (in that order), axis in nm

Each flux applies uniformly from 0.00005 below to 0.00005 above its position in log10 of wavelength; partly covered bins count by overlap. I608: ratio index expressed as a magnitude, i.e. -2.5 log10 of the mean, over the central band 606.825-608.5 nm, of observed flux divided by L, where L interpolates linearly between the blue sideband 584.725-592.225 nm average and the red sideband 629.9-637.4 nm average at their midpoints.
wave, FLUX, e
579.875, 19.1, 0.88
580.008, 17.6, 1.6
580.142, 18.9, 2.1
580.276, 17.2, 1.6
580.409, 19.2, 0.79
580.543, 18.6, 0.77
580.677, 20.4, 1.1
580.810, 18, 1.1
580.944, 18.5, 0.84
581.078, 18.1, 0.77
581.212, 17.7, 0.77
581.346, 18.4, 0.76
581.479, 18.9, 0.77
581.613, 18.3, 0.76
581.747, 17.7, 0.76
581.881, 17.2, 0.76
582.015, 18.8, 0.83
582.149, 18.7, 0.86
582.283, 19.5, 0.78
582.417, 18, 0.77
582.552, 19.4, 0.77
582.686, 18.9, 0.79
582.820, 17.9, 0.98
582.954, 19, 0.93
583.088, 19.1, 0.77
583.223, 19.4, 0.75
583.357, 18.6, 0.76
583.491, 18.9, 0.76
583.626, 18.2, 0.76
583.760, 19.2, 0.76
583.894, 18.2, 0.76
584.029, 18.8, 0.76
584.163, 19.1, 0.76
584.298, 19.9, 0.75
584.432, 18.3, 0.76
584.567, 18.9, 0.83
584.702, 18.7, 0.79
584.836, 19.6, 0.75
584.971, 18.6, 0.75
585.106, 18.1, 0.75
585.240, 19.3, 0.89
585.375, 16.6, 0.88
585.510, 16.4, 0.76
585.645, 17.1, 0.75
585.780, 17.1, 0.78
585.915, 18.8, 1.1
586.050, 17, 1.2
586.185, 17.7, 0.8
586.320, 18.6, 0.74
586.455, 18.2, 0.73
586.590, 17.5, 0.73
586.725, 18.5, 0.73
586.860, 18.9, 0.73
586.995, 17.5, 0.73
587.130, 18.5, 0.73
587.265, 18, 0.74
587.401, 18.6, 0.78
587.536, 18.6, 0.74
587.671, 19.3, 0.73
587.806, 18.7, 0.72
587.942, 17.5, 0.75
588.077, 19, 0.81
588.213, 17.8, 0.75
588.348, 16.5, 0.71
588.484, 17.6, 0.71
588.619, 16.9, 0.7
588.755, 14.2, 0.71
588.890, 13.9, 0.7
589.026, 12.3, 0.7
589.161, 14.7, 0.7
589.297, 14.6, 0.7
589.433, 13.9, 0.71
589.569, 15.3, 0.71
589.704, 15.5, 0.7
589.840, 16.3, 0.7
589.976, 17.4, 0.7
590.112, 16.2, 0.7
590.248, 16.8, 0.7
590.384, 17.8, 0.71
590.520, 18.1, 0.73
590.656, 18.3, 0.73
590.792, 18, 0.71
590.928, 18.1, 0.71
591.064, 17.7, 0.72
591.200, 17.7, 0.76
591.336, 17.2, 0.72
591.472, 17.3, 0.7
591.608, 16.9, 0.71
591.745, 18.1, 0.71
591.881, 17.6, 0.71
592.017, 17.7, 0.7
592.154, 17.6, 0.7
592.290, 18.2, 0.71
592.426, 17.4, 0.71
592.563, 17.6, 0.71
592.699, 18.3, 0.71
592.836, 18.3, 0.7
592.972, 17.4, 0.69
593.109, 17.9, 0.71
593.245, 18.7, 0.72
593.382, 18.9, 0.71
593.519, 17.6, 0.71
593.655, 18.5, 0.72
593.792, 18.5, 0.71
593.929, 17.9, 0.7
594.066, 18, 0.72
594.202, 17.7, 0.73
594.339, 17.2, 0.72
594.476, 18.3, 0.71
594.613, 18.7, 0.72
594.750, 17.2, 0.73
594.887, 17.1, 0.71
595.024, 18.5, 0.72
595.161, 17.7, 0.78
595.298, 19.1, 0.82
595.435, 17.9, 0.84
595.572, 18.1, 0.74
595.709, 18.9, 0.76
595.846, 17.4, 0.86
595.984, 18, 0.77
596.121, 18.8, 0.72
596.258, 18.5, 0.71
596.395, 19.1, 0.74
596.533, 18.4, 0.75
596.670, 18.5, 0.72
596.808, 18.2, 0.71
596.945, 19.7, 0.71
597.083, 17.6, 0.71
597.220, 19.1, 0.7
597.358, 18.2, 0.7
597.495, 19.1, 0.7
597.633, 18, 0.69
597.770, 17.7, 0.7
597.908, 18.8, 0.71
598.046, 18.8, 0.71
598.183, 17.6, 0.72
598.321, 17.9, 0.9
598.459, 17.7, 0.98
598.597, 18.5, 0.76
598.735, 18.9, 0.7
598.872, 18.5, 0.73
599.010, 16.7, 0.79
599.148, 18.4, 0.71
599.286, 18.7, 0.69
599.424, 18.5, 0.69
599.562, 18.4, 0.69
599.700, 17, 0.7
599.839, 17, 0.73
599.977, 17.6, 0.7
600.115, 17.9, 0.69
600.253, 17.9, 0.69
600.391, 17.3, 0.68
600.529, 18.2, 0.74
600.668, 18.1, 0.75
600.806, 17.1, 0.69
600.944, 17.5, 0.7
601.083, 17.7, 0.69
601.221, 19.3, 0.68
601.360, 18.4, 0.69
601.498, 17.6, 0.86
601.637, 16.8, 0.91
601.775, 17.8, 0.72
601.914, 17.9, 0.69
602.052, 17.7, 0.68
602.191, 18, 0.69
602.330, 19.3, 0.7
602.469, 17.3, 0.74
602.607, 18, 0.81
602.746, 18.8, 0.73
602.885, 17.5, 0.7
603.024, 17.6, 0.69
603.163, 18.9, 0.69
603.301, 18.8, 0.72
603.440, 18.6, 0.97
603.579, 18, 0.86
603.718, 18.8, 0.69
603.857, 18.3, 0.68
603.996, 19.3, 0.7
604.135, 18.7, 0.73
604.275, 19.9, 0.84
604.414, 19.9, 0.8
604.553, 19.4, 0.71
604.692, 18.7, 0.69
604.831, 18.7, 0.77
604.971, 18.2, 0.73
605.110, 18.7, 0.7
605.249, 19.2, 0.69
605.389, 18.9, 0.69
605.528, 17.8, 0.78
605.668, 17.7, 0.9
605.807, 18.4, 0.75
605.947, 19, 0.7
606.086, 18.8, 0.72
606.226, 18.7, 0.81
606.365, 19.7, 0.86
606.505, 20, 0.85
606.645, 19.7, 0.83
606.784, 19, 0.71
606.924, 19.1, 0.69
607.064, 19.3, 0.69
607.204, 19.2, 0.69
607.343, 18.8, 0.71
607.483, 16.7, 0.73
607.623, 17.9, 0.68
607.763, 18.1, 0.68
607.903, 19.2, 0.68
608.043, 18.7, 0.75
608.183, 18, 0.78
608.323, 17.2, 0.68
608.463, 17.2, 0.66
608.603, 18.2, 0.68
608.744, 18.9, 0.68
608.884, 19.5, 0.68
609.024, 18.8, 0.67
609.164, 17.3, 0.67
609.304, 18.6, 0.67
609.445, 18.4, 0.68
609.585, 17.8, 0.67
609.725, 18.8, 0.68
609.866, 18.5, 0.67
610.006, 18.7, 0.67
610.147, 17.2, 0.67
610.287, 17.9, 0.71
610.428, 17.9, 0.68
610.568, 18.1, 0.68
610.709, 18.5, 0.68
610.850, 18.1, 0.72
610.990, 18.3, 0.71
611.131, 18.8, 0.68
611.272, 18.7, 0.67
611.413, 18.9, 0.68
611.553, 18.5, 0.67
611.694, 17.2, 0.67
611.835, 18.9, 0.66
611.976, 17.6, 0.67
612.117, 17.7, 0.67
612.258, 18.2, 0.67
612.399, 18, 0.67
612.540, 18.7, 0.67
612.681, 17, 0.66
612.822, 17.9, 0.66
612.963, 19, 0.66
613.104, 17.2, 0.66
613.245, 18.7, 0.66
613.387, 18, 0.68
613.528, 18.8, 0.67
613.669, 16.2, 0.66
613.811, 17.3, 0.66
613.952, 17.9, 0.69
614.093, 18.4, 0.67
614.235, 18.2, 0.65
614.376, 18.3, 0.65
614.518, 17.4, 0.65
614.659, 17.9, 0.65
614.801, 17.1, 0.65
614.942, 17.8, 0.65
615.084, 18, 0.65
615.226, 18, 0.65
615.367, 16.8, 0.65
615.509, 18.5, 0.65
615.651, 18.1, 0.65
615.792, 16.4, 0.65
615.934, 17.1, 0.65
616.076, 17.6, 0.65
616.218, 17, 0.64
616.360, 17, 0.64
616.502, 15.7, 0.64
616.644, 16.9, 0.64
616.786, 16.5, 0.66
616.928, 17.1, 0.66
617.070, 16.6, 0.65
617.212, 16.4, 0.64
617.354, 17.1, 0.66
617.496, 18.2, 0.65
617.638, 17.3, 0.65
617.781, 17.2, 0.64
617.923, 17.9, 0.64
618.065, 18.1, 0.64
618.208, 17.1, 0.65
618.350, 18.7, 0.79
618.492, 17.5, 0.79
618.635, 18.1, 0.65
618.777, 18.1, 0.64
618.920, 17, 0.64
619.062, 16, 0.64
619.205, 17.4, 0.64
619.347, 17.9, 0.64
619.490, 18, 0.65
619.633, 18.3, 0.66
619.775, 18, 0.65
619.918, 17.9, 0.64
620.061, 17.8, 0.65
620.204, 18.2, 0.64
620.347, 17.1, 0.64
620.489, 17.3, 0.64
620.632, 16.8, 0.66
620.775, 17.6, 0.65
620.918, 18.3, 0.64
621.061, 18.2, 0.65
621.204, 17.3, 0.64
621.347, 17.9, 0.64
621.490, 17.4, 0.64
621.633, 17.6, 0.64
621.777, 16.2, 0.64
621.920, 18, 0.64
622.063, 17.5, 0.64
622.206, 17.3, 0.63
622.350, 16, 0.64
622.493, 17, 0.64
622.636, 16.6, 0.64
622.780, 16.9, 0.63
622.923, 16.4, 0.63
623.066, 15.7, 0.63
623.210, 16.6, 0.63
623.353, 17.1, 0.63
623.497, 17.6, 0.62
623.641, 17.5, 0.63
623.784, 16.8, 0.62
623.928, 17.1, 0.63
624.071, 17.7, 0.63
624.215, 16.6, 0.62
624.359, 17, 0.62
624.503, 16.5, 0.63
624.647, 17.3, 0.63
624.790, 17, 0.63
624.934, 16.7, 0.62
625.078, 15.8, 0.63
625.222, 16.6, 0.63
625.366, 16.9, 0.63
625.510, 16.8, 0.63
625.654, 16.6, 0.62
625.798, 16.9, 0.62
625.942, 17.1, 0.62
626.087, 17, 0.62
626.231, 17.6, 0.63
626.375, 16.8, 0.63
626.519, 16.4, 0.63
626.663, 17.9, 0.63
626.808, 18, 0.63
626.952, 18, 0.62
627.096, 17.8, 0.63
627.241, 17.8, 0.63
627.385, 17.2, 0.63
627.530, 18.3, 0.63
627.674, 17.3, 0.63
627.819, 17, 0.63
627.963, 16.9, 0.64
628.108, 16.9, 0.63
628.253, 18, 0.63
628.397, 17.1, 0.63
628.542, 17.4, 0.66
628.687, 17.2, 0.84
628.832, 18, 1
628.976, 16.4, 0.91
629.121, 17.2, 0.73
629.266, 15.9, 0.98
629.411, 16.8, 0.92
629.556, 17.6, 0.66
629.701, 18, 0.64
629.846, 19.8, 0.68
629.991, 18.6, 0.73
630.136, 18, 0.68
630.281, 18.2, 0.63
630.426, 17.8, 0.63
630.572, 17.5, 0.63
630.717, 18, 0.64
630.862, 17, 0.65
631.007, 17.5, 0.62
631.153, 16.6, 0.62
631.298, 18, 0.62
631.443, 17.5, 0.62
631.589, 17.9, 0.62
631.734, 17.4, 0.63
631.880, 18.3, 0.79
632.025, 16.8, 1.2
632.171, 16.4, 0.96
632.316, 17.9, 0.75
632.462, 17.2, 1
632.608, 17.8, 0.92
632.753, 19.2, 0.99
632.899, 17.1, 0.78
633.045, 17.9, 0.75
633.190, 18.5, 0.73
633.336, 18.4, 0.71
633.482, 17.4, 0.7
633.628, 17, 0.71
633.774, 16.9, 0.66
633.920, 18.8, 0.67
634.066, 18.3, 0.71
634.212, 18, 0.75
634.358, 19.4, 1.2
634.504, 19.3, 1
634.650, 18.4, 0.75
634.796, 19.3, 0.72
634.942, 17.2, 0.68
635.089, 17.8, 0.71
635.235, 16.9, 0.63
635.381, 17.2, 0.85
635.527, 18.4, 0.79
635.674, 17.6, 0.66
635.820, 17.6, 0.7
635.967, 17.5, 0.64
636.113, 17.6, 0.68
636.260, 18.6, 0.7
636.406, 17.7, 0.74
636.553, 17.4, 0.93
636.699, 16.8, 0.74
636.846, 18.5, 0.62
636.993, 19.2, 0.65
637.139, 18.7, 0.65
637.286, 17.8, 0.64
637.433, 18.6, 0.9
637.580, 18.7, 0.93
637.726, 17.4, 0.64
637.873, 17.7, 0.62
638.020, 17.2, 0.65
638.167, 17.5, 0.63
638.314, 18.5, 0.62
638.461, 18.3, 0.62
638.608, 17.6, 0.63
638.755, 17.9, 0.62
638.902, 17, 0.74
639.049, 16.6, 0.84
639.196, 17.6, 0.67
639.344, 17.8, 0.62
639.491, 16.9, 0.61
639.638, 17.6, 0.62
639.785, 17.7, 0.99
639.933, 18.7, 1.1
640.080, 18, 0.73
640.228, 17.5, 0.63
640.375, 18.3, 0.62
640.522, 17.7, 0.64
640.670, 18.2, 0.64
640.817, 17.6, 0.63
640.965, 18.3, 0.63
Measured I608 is -0.05 mag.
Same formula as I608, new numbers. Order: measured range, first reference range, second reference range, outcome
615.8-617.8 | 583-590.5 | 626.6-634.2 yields 0.04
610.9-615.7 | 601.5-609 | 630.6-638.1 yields 0.02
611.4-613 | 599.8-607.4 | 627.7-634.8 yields 0.01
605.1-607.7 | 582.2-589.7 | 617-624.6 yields -0.07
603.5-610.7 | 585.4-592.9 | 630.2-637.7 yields -0.06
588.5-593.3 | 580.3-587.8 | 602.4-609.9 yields 0.10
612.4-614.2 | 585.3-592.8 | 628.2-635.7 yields -0.02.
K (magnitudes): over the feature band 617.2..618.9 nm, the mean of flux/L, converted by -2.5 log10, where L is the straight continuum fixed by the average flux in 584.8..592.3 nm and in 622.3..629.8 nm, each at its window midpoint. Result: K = -0.034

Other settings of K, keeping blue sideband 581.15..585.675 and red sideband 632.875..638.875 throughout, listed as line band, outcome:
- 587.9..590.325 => 0.16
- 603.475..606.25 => -0.03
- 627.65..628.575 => 0.05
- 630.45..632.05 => 0.03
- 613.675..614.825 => 0.03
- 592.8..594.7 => 0.02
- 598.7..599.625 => 0.00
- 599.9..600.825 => 0.03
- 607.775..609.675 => 0.00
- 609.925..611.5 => 0.00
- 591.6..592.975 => 0.04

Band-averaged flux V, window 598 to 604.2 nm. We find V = 18.1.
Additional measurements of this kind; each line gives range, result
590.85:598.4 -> 18.1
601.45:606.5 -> 18.5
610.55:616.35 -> 17.9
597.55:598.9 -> 18.2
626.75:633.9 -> 17.6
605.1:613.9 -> 18.3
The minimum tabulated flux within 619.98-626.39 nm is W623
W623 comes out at 15.7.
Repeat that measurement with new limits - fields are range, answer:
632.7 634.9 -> 16.9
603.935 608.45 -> 16.7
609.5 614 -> 16.2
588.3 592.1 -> 12.3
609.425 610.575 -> 17.2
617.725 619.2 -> 16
